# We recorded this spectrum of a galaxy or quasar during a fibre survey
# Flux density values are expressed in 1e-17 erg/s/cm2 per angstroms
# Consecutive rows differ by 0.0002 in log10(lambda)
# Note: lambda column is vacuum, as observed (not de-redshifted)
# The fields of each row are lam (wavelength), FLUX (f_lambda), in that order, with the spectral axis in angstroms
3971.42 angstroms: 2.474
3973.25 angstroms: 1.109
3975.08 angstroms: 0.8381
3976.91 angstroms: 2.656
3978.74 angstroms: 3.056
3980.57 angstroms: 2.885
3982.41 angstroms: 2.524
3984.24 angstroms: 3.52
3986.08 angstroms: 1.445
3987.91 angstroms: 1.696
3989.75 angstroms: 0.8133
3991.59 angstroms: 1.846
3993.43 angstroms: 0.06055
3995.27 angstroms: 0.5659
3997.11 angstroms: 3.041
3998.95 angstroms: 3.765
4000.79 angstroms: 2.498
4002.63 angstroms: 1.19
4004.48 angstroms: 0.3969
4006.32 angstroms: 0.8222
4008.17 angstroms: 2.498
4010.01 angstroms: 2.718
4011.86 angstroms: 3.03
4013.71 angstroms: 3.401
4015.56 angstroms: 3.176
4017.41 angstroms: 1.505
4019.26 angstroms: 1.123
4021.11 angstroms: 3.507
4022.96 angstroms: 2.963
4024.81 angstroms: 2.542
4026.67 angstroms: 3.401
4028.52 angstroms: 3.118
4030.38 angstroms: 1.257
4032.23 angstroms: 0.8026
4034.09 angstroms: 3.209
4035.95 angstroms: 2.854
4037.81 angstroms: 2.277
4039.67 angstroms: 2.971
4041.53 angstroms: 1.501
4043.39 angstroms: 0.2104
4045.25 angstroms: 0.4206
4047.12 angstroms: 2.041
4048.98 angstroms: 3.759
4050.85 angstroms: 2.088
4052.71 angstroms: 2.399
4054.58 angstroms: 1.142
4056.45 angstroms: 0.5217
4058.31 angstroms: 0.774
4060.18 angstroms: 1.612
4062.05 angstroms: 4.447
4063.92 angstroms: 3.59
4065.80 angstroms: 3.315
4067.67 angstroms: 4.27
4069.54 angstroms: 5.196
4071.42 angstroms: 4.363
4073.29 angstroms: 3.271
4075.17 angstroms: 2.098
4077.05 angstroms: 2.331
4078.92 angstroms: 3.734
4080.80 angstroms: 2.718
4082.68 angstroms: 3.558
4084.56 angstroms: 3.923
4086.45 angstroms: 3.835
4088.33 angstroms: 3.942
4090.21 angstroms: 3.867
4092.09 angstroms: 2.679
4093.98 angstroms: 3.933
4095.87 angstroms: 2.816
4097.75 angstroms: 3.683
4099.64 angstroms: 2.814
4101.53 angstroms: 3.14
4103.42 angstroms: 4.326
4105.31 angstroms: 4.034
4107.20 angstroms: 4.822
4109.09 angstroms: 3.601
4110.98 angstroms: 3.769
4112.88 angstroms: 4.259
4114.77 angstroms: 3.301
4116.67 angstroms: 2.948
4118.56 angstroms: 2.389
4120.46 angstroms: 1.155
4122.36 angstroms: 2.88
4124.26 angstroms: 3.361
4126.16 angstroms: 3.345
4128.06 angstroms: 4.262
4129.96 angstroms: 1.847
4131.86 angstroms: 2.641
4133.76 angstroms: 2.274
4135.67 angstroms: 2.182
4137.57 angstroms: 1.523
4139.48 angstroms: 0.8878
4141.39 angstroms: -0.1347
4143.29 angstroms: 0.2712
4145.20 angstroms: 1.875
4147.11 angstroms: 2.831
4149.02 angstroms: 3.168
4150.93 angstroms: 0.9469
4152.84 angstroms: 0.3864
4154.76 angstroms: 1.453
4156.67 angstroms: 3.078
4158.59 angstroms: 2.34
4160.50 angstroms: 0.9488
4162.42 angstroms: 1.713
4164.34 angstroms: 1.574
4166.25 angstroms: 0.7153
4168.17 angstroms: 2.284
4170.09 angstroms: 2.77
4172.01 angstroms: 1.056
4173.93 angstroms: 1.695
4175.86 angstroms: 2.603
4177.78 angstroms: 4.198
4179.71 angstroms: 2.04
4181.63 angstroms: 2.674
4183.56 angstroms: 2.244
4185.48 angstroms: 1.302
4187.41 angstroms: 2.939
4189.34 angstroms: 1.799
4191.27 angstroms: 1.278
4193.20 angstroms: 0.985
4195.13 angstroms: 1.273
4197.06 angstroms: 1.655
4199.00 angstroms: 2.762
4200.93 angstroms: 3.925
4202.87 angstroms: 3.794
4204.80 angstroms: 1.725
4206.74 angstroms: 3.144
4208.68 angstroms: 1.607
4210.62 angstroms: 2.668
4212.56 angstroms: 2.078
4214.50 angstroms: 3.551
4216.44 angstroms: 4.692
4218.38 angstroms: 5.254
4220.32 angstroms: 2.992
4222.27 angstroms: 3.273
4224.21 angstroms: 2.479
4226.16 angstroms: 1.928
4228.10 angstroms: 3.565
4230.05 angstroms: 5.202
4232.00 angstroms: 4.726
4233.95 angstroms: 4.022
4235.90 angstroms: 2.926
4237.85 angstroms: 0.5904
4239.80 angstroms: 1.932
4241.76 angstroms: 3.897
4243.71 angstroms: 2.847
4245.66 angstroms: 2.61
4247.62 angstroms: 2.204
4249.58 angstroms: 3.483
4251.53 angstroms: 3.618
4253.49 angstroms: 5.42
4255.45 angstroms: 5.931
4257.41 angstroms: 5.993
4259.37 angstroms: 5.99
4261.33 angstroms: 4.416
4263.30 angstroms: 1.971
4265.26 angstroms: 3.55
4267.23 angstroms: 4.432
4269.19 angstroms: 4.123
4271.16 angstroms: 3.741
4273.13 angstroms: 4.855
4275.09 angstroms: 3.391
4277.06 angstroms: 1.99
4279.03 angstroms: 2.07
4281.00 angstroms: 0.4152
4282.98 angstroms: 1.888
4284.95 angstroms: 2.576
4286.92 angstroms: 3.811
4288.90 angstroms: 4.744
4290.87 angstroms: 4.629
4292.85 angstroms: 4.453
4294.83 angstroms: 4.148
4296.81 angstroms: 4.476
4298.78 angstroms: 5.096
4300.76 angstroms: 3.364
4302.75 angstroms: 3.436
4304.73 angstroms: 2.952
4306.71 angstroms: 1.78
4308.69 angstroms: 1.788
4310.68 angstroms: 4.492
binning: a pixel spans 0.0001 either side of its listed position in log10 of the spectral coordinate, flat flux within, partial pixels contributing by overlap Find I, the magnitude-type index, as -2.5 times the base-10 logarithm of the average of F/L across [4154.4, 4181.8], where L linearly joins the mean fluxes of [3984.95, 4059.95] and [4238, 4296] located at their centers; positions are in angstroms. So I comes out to 0.38 mag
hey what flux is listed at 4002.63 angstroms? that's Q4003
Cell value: 1.19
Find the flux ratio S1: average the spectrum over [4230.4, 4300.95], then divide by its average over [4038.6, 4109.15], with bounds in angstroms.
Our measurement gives 1.2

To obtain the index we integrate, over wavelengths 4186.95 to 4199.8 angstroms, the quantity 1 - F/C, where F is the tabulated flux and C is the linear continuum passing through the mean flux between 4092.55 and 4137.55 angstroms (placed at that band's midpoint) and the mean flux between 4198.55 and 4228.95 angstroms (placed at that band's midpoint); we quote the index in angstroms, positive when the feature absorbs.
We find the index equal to 5.59 angstroms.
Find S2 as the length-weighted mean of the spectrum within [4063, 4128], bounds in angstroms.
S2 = 3.46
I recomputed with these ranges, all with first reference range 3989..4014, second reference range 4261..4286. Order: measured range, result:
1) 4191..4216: 0.12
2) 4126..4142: 0.16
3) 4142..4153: 0.47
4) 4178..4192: 0.21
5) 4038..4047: 0.39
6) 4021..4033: -0.24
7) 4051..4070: -0.24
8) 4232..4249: 0.03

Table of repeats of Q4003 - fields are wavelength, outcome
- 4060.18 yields 1.612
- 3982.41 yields 2.524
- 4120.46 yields 1.155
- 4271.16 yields 3.741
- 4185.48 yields 1.302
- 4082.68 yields 3.558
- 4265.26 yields 3.55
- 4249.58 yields 3.483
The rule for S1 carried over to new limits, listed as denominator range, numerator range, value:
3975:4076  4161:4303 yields 1.33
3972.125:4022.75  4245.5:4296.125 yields 1.80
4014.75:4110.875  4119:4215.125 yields 0.74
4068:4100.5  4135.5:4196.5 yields 0.51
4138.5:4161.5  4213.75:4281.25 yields 2.38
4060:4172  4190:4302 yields 1.20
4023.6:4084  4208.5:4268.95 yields 1.39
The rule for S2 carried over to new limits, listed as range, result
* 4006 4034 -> 2.45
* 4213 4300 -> 3.62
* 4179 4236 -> 2.82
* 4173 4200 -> 2.11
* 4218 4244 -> 3.22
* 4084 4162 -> 2.7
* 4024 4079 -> 2.5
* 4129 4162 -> 1.68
